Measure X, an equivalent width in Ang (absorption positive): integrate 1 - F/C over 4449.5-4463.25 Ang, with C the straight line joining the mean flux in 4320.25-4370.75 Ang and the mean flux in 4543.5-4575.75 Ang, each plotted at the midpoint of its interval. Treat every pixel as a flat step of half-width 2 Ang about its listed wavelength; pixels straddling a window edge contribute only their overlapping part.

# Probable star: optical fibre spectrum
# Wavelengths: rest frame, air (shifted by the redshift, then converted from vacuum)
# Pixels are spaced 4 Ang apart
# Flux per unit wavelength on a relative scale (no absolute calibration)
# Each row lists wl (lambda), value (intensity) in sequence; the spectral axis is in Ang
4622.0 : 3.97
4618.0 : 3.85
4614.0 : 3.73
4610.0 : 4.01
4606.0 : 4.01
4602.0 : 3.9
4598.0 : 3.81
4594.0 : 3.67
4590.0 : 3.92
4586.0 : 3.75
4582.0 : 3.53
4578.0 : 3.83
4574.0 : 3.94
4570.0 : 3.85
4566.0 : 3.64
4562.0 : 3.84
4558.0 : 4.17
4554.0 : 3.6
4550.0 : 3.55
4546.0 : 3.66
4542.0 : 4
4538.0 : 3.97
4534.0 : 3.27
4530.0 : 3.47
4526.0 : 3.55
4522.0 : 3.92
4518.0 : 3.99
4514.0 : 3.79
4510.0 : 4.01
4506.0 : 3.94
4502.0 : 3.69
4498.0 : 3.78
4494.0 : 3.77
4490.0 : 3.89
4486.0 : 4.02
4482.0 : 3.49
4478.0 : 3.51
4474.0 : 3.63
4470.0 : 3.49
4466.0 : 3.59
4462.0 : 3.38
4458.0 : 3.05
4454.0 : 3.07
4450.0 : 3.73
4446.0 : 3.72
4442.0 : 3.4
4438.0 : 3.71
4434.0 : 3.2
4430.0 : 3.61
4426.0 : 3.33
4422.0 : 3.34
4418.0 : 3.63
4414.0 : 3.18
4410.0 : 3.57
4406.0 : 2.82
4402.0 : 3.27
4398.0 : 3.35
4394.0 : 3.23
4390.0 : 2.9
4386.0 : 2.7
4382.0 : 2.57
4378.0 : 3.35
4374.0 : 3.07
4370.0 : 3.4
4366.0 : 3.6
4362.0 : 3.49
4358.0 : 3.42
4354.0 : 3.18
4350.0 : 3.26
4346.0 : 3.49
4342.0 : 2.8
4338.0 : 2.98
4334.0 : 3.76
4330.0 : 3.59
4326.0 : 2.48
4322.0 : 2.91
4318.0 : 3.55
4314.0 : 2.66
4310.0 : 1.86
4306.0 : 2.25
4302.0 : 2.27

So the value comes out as 1.06 Ang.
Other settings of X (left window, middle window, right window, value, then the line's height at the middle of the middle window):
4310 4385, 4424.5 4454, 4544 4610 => -0.8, 3.41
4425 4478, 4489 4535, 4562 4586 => -2.0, 3.61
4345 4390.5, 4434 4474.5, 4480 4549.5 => 0.9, 3.54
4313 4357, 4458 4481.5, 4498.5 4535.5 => 0.8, 3.6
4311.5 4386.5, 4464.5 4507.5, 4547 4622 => -2.0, 3.55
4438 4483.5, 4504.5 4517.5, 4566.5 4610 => -1.1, 3.61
